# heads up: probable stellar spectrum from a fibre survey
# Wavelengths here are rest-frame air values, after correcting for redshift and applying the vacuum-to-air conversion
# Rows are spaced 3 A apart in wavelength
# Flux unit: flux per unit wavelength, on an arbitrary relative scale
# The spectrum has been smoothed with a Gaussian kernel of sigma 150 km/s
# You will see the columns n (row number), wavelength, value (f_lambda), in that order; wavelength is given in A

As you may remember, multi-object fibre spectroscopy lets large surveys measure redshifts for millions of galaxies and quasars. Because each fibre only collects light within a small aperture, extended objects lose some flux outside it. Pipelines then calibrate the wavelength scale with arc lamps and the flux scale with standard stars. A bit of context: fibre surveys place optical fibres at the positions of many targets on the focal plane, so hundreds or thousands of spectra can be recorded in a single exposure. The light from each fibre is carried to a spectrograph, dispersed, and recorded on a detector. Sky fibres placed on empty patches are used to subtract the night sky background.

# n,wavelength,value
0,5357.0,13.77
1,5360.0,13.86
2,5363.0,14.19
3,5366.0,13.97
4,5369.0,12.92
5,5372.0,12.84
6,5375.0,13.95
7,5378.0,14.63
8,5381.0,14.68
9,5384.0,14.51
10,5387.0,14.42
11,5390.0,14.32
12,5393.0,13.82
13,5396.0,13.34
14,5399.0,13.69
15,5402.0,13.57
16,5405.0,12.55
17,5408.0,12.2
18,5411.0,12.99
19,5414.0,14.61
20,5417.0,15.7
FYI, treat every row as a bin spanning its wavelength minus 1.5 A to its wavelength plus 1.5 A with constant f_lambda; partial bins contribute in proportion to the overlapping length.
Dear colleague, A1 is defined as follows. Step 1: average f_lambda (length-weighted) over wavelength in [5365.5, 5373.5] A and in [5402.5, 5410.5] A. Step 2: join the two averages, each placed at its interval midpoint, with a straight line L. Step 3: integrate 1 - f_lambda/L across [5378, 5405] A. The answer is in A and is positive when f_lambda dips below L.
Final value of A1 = -2.5 A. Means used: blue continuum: 13.2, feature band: 14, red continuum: 12.6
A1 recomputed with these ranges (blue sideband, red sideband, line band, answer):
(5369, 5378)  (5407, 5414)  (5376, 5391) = -1.2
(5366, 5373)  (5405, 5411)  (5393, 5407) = -0.8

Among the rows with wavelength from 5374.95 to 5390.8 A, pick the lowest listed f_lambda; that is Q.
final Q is 13.95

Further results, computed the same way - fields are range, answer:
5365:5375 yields 12.84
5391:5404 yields 13.34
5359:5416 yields 12.2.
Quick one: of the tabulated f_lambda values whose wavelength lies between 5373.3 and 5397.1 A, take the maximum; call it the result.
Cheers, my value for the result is 14.68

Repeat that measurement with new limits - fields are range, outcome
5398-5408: 13.69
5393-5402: 13.82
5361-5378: 14.63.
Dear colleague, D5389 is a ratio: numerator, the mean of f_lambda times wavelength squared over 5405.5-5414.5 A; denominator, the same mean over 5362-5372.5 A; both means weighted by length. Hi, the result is 0.98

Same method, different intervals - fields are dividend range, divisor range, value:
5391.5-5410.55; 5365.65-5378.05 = 0.99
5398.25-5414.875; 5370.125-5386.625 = 0.94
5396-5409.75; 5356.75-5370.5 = 0.96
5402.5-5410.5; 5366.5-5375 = 0.97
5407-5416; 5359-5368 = 0.98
